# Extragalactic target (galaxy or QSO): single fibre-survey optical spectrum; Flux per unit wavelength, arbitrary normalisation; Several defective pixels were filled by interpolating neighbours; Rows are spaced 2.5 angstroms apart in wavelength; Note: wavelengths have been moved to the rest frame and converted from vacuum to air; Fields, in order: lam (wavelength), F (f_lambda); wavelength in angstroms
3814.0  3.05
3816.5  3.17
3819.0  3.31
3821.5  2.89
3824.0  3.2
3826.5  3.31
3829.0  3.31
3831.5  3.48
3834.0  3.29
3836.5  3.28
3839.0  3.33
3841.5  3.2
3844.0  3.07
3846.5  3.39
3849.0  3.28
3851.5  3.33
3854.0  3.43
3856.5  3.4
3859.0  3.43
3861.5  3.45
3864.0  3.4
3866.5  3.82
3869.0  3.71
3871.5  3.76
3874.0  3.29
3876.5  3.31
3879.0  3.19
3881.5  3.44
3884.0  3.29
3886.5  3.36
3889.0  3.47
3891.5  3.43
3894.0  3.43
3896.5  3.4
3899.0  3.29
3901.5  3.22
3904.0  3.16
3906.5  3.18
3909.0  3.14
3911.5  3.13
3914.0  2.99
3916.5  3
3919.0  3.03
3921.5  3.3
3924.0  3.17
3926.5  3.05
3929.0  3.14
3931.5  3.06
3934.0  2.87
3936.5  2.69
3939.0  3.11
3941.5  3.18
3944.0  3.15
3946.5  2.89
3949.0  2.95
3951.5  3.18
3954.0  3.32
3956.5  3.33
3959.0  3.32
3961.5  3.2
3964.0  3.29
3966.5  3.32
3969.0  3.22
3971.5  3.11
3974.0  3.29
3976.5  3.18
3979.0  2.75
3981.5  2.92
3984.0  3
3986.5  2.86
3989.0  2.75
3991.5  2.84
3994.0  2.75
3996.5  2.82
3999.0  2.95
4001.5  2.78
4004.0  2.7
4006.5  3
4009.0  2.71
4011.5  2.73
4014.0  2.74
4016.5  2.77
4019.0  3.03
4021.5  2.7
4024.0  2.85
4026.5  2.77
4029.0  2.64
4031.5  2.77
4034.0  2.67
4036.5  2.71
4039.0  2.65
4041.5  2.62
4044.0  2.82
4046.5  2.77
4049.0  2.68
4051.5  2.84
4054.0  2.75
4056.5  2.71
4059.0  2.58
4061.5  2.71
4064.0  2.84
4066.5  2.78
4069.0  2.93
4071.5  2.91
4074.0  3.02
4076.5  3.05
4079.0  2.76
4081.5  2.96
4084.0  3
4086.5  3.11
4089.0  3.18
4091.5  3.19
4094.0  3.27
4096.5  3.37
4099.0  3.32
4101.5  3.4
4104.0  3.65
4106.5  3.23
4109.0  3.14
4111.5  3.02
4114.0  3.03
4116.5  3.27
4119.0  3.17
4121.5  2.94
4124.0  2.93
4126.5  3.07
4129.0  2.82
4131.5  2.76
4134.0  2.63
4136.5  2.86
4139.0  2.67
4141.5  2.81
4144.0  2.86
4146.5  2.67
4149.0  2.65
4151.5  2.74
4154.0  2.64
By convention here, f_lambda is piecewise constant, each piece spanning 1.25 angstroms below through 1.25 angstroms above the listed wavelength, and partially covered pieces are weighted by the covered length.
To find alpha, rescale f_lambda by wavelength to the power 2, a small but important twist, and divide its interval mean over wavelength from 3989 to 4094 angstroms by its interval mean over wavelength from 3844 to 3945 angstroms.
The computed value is 0.93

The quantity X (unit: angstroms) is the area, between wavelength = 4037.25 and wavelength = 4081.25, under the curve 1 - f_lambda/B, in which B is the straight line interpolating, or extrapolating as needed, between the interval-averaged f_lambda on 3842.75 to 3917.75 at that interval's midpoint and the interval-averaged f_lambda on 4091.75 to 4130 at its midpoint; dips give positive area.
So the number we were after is 5.8 angstroms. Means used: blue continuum 3.34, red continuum 3.18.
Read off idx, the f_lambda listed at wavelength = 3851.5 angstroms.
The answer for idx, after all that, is 3.33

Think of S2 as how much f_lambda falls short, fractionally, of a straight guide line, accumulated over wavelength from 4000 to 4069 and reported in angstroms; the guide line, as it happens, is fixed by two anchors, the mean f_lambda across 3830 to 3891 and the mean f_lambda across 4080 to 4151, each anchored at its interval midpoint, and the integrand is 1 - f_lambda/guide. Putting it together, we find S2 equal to 8.5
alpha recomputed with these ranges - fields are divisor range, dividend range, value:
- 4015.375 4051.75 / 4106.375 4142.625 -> 1.12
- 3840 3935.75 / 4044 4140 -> 1.01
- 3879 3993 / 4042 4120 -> 1.03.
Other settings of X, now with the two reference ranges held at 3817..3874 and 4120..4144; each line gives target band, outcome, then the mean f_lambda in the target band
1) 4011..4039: 2.55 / 2.76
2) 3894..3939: 1.63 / 3.12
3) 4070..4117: -3.91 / 3.15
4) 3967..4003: 1.82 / 2.95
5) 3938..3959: 0.16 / 3.15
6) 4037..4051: 1.32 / 2.72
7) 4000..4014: 1.29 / 2.78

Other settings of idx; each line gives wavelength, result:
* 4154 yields 2.64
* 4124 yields 2.93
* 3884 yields 3.29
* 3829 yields 3.31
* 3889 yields 3.47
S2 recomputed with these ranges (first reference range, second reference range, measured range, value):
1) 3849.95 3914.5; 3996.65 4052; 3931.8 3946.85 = 0.6 angstroms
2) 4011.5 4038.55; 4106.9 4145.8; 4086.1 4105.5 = -2.9 angstroms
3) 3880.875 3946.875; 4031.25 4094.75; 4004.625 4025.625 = 1.0 angstroms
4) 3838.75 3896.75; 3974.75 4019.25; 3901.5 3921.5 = 0.6 angstroms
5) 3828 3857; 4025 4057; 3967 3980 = -0.9 angstroms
